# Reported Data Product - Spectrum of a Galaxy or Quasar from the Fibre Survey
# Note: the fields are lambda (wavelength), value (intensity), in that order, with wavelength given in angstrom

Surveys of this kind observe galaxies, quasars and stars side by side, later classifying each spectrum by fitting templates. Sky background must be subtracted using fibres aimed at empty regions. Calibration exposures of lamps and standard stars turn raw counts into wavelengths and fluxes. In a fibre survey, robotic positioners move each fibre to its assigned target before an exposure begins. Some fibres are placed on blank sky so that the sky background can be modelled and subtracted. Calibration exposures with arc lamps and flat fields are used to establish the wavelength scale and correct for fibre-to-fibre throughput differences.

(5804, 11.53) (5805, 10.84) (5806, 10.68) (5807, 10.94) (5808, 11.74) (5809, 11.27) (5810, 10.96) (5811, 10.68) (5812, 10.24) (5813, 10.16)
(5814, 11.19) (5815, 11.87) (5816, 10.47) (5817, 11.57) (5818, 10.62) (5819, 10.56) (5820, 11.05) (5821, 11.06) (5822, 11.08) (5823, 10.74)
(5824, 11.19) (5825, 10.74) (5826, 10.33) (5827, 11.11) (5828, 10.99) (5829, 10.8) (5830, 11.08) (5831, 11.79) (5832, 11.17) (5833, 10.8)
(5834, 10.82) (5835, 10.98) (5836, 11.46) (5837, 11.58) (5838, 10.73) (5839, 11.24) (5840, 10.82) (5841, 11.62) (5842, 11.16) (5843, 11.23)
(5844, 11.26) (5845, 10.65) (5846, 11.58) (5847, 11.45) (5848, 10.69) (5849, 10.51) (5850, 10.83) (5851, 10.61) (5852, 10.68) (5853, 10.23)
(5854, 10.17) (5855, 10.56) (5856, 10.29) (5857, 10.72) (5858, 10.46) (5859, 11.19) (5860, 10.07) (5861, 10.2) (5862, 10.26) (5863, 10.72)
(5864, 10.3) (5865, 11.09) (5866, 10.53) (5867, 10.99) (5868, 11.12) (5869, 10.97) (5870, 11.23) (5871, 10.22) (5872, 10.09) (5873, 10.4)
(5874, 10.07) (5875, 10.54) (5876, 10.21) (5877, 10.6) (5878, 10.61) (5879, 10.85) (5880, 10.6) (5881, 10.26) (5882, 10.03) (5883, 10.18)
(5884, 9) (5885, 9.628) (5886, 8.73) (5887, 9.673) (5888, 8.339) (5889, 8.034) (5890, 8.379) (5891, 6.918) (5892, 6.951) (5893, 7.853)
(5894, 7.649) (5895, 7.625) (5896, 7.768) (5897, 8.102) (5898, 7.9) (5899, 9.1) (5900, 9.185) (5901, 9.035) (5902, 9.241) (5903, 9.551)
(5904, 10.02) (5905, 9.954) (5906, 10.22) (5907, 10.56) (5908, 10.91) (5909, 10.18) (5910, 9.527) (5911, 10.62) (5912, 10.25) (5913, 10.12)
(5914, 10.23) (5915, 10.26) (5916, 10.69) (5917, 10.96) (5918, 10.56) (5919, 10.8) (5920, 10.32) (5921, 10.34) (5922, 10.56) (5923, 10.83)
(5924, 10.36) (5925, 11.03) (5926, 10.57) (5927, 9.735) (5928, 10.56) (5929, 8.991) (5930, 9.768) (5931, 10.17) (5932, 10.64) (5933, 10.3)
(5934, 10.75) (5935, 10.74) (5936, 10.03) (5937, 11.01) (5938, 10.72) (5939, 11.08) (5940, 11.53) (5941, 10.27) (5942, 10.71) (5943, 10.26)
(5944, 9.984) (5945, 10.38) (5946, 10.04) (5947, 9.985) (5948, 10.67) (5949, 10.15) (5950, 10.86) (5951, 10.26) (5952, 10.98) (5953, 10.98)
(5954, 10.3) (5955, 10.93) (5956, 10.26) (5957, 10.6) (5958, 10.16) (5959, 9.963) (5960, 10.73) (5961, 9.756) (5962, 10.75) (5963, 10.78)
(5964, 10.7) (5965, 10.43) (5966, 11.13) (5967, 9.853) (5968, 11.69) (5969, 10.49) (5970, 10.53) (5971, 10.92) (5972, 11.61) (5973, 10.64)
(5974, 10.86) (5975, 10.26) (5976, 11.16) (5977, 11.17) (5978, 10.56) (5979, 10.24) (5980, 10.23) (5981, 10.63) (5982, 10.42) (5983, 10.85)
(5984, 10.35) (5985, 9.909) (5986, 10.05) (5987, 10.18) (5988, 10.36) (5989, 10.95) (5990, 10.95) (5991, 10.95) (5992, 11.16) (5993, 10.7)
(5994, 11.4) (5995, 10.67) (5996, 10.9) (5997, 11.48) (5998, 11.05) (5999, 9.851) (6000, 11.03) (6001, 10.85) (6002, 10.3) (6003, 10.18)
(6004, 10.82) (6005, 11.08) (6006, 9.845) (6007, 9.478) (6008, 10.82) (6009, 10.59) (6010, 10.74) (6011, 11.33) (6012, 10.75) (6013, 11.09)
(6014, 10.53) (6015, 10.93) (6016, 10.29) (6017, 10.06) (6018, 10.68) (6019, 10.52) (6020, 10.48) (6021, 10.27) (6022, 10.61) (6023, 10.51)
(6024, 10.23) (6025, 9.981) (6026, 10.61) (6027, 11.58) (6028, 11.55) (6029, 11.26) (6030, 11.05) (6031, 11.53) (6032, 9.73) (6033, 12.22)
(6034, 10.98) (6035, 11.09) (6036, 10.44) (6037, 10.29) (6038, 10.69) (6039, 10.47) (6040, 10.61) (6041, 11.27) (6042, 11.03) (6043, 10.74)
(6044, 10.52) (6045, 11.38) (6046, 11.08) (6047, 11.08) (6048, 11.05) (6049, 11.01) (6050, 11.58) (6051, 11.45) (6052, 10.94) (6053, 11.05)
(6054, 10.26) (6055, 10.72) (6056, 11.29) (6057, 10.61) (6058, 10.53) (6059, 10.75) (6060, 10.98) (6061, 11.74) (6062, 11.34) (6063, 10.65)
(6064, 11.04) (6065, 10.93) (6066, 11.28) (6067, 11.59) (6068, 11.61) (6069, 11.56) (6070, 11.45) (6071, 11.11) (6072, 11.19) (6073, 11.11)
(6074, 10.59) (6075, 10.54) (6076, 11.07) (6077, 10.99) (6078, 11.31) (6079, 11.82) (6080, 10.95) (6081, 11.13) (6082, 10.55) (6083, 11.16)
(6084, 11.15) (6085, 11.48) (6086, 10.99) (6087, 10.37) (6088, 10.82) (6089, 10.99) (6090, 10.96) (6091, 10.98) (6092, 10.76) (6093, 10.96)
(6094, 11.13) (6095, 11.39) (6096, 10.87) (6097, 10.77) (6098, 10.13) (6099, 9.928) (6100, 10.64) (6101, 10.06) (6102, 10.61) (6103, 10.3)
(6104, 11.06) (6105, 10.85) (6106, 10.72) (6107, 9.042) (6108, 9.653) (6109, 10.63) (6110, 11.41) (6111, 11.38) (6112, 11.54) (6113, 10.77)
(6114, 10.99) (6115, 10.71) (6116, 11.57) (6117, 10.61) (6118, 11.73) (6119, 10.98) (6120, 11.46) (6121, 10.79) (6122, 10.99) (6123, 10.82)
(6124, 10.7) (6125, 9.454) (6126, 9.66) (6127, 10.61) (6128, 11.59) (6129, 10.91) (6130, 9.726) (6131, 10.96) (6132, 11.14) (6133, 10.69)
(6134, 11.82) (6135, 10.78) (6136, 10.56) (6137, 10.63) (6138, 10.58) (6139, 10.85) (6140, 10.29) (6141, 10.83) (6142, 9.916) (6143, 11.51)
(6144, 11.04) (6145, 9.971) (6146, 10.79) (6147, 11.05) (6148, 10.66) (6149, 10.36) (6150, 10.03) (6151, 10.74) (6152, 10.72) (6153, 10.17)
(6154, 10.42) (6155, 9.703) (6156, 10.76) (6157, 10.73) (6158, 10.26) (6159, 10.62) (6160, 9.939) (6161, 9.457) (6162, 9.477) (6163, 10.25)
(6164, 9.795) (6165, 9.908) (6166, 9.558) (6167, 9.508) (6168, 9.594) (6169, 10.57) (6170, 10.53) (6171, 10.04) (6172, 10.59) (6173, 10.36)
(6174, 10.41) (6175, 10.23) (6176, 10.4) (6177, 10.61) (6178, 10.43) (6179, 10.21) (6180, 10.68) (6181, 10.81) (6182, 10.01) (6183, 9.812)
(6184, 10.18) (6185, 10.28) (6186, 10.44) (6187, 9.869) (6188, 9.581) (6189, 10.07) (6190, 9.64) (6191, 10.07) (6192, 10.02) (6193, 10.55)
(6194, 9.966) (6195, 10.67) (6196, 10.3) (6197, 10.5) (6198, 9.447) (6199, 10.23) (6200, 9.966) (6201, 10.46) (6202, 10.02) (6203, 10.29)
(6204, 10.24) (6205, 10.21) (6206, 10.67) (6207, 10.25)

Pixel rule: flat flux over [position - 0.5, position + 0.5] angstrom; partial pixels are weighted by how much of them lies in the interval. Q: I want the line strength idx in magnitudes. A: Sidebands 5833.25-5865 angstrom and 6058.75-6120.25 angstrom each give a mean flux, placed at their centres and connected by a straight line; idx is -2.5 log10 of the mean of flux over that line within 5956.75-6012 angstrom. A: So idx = 0.03 mag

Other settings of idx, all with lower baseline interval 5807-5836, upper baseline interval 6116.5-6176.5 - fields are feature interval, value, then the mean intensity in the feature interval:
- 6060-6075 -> -0.06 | 11.2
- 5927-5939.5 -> 0.04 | 10.4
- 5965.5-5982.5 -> 0.00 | 10.7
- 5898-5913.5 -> 0.11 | 9.83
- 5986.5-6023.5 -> 0.00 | 10.7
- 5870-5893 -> 0.14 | 9.56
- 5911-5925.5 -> 0.03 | 10.5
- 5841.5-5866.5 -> 0.02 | 10.7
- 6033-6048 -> -0.02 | 10.9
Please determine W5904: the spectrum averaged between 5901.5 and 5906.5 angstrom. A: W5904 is 9.8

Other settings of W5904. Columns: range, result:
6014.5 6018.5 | 10.5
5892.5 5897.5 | 7.8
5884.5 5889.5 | 8.88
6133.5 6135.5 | 11.3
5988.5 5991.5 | 10.9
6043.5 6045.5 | 10.9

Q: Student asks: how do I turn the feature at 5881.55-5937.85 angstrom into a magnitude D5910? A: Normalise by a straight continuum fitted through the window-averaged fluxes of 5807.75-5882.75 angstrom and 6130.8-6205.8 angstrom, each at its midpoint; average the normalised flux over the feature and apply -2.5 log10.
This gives 0.11 mag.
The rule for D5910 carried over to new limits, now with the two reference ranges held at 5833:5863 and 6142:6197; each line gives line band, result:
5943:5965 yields 0.021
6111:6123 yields -0.076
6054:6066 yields -0.050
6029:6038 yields -0.043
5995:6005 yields -0.018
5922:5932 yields 0.044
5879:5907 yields 0.199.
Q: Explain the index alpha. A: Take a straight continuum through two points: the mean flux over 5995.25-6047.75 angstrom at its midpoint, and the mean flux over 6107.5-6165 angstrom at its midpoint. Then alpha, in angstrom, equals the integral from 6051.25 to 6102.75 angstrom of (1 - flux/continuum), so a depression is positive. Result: -1.3 angstrom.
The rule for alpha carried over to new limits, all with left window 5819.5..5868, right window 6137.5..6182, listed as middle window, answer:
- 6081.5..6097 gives -0.74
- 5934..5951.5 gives 0.31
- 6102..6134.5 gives -1.16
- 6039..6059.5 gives -0.79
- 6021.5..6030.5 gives -0.22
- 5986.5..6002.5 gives -0.27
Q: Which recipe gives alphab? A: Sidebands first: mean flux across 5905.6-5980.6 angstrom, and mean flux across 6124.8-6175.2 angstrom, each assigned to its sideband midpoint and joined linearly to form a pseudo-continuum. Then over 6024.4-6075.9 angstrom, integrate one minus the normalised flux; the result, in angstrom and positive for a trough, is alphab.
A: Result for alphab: -2.7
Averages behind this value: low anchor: 10.5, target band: 11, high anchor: 10.4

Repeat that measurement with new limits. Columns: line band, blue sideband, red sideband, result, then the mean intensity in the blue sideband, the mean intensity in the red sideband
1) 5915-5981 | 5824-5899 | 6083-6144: -0.8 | 10.2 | 10.8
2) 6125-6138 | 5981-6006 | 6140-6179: -0.4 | 10.7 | 10.3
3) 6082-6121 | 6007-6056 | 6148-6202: -1.2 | 10.8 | 10.2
